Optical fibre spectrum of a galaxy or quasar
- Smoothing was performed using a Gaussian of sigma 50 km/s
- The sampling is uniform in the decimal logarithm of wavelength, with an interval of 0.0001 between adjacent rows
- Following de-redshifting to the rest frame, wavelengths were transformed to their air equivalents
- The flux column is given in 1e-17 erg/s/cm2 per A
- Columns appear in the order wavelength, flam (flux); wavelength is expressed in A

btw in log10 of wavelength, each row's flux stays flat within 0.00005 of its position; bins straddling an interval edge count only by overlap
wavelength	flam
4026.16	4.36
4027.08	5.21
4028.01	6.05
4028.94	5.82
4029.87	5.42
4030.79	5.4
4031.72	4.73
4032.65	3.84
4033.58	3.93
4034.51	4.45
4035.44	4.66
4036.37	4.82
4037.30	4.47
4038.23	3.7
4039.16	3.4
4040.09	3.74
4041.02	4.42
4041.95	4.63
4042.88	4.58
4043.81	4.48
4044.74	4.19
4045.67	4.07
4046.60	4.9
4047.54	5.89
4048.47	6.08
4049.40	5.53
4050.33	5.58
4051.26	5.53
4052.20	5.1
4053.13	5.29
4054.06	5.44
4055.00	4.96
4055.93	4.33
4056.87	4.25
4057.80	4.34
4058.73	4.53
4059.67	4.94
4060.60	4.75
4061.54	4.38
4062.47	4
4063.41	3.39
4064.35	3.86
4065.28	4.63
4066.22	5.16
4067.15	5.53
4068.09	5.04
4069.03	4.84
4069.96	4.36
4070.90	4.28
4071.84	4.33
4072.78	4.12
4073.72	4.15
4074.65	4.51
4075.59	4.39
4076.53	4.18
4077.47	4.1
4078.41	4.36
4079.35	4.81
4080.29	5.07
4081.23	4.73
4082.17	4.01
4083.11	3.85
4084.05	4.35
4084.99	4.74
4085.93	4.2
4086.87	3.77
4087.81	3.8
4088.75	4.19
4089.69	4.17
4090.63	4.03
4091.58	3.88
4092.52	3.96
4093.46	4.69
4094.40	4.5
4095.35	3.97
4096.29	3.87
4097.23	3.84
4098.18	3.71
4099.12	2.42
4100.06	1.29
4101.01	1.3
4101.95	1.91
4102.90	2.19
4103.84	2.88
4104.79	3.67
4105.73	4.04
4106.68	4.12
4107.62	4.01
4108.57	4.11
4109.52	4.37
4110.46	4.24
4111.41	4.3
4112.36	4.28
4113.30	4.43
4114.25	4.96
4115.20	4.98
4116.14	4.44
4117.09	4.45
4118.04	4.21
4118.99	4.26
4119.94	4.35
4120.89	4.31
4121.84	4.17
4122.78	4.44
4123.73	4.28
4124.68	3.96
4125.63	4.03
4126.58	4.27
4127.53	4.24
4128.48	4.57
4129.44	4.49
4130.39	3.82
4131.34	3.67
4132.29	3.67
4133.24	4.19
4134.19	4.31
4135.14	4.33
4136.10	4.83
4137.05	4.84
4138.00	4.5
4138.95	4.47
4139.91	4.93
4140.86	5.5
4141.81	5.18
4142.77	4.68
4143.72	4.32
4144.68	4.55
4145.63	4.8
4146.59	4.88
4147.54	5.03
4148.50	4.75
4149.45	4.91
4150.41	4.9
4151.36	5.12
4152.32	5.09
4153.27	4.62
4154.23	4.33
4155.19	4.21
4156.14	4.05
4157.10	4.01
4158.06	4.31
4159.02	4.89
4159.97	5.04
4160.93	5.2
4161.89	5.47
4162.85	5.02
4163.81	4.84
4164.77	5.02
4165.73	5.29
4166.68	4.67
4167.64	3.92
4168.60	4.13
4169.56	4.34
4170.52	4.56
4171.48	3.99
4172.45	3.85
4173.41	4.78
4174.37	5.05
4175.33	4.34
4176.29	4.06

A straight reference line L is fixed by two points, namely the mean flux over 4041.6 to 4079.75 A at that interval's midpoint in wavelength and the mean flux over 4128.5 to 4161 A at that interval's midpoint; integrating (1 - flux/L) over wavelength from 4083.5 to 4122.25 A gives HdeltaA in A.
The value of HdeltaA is 6.3 A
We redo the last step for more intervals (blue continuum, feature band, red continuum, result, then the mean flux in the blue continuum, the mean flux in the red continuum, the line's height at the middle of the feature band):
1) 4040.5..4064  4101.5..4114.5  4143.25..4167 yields 2.6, 4.78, 4.77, 4.77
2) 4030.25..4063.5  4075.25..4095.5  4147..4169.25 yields 1.8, 4.65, 4.73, 4.68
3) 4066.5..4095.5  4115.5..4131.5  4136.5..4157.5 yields 1.2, 4.36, 4.72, 4.59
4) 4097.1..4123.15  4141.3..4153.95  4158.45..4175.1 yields -1.3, 3.77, 4.7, 4.39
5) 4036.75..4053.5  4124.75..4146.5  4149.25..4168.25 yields 1.3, 4.75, 4.74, 4.74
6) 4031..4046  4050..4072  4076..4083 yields -1.7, 4.28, 4.43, 4.36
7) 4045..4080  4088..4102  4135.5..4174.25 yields 3.6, 4.7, 4.7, 4.7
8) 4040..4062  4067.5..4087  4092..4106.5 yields -2.2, 4.85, 3.24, 3.97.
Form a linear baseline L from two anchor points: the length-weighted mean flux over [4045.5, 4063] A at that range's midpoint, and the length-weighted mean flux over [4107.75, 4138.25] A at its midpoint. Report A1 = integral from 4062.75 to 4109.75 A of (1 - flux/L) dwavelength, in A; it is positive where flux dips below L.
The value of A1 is 6.8 A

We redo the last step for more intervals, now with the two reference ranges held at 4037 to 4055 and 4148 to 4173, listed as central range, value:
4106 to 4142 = 2.4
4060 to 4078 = 1.3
